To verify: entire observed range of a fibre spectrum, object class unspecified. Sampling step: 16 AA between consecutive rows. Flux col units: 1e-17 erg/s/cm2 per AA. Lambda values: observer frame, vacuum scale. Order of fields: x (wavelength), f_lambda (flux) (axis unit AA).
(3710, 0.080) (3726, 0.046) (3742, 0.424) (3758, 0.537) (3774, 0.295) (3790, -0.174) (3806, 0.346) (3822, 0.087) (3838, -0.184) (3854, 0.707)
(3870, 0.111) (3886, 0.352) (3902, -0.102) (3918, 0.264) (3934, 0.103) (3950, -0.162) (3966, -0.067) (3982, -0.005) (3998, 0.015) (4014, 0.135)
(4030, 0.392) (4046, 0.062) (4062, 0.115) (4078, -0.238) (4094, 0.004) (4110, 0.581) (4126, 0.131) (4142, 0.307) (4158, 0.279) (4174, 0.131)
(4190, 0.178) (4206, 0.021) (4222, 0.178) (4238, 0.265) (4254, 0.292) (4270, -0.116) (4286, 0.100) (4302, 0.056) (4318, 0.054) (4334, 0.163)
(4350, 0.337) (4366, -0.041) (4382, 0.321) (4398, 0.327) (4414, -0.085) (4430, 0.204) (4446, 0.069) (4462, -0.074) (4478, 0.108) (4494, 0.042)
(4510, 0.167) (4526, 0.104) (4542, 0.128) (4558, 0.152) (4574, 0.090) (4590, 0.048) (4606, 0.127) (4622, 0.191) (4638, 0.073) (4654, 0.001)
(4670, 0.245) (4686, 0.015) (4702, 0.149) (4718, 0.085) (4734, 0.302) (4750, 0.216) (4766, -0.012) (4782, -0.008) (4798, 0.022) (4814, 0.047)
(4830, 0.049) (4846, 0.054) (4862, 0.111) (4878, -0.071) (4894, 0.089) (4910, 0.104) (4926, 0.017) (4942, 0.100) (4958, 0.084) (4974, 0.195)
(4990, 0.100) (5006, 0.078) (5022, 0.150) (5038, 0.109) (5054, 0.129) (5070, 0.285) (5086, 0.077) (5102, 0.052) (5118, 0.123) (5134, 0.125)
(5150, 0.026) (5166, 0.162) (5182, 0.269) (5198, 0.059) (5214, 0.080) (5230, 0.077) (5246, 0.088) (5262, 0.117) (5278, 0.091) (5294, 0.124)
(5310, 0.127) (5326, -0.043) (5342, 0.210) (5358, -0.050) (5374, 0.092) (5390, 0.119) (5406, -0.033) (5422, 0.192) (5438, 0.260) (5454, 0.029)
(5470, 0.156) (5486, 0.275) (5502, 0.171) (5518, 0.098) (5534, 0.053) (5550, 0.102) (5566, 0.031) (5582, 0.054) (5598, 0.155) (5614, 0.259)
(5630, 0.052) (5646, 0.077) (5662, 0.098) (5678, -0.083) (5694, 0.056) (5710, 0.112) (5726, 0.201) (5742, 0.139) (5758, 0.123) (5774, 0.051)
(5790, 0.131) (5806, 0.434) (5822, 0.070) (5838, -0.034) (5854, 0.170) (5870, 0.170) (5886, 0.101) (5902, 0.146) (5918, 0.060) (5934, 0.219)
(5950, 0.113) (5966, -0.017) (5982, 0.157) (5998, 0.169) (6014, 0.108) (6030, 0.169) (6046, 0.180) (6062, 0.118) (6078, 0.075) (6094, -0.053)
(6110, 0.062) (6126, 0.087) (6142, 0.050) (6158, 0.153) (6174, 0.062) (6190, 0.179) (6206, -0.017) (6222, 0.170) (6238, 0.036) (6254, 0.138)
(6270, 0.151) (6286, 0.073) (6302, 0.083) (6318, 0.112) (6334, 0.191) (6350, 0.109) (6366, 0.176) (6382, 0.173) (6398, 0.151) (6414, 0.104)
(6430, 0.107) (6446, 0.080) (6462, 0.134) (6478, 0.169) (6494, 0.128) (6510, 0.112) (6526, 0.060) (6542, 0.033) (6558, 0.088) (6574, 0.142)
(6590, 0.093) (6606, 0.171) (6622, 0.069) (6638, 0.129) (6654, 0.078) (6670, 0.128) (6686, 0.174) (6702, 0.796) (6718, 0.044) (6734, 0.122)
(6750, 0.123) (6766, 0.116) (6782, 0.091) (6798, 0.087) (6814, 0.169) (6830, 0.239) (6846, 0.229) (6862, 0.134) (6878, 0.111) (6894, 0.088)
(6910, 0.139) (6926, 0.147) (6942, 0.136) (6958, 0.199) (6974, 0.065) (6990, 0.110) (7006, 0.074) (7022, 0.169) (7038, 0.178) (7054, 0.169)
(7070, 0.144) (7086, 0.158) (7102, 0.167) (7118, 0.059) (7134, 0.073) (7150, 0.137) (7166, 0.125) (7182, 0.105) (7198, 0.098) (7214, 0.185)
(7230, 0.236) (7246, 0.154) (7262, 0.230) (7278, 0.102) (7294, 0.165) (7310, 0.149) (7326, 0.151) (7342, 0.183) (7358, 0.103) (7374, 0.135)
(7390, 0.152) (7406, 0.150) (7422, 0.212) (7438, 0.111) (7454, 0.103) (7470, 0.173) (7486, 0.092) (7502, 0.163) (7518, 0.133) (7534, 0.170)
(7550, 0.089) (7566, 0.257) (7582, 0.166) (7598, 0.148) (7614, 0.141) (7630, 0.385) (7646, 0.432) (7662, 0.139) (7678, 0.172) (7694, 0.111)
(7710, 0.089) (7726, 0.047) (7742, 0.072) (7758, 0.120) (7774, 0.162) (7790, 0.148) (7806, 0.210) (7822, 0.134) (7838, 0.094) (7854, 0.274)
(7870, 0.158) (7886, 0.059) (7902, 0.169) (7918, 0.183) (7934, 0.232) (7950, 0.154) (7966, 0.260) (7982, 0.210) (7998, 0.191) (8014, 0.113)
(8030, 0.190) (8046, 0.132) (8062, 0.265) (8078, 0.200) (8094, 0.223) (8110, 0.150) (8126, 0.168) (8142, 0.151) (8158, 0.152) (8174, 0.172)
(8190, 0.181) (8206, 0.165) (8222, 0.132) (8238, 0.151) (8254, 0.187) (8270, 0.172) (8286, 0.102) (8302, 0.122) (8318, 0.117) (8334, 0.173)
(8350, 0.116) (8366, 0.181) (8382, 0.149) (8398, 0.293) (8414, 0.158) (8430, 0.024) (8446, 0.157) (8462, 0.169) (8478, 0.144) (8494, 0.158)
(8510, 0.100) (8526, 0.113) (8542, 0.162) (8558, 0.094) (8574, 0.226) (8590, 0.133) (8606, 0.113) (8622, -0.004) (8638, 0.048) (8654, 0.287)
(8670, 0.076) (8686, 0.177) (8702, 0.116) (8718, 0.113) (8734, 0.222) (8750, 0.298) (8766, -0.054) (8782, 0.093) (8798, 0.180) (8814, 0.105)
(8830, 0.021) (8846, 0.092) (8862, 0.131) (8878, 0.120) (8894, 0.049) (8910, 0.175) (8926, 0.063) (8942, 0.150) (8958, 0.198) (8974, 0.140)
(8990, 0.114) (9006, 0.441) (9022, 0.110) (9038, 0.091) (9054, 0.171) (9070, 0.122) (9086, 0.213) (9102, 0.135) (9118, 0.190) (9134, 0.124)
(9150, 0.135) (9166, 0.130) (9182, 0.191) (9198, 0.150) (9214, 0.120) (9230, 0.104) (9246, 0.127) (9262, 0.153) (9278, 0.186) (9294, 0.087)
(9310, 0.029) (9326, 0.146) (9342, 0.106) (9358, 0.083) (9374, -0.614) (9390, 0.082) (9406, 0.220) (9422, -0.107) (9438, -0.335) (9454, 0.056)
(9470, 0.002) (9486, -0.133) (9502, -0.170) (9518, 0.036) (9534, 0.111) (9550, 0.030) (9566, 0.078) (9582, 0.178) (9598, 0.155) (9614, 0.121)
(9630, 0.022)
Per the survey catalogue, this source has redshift 0.798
